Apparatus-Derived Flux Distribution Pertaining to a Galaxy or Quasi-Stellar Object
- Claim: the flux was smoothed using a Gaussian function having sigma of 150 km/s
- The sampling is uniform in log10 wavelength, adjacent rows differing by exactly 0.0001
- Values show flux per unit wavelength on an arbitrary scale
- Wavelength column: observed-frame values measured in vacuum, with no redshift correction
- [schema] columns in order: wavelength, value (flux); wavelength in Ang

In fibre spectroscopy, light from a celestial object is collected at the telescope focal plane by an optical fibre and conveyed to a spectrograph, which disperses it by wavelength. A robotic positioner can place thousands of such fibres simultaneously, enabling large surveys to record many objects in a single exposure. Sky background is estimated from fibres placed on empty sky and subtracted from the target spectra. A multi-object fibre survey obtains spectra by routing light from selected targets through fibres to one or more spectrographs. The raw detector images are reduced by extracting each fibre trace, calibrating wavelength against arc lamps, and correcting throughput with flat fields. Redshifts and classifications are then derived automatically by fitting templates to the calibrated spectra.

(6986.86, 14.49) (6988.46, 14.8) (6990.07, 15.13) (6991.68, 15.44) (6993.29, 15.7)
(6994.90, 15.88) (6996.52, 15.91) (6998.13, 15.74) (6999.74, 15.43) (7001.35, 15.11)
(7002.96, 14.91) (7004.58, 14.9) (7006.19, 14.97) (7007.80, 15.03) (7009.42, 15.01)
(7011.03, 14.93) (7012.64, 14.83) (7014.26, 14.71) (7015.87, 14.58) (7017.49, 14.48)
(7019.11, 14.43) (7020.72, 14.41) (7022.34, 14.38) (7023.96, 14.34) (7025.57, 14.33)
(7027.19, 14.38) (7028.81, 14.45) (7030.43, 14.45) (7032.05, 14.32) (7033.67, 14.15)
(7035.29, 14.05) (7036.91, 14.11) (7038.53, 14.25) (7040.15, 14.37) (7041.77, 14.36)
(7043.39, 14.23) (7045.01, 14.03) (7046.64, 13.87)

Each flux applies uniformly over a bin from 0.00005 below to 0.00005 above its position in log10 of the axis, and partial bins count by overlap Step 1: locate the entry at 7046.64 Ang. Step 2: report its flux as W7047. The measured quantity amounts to 13.87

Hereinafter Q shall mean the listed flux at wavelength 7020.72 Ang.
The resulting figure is 14.41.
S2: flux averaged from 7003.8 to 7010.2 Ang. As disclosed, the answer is 15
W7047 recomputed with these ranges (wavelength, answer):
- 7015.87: 14.58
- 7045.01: 14.03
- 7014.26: 14.71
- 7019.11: 14.43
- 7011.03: 14.93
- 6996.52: 15.91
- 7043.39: 14.23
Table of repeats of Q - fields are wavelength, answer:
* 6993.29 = 15.7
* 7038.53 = 14.25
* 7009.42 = 15.01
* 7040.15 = 14.37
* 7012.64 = 14.83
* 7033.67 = 14.15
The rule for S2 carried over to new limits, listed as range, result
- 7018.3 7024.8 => 14.4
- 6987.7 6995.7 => 15.4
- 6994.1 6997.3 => 15.8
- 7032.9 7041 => 14.2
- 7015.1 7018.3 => 14.5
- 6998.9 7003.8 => 15.1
